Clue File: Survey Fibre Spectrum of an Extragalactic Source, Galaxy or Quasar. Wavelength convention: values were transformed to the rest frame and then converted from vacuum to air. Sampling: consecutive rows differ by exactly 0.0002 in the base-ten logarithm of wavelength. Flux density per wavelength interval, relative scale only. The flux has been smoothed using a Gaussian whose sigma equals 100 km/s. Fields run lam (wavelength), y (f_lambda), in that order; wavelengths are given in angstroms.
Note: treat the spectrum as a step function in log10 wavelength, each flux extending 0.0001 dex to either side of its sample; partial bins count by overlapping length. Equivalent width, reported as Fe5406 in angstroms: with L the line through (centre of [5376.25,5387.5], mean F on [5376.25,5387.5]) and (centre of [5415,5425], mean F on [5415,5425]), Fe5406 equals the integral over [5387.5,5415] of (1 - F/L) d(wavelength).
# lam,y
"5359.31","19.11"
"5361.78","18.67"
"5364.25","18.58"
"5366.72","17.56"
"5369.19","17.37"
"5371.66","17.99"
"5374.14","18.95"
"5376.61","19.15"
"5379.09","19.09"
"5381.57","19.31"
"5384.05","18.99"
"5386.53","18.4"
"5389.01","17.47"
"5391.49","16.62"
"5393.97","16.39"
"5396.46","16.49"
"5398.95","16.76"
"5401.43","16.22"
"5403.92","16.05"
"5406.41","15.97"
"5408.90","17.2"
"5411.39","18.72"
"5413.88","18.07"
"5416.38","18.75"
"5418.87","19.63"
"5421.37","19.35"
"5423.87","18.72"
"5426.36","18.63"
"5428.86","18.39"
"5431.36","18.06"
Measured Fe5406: 3.06 angstroms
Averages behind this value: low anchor 19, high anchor 19.1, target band 16.9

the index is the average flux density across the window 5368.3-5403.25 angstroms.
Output 17.8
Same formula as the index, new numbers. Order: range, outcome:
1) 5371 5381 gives 18.9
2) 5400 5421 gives 17.6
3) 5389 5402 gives 16.6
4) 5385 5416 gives 17.1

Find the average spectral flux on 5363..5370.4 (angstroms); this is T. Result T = 17.8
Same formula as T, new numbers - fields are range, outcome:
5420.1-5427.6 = 18.9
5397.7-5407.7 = 16.3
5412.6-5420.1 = 18.8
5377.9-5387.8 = 18.9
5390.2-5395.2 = 16.5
